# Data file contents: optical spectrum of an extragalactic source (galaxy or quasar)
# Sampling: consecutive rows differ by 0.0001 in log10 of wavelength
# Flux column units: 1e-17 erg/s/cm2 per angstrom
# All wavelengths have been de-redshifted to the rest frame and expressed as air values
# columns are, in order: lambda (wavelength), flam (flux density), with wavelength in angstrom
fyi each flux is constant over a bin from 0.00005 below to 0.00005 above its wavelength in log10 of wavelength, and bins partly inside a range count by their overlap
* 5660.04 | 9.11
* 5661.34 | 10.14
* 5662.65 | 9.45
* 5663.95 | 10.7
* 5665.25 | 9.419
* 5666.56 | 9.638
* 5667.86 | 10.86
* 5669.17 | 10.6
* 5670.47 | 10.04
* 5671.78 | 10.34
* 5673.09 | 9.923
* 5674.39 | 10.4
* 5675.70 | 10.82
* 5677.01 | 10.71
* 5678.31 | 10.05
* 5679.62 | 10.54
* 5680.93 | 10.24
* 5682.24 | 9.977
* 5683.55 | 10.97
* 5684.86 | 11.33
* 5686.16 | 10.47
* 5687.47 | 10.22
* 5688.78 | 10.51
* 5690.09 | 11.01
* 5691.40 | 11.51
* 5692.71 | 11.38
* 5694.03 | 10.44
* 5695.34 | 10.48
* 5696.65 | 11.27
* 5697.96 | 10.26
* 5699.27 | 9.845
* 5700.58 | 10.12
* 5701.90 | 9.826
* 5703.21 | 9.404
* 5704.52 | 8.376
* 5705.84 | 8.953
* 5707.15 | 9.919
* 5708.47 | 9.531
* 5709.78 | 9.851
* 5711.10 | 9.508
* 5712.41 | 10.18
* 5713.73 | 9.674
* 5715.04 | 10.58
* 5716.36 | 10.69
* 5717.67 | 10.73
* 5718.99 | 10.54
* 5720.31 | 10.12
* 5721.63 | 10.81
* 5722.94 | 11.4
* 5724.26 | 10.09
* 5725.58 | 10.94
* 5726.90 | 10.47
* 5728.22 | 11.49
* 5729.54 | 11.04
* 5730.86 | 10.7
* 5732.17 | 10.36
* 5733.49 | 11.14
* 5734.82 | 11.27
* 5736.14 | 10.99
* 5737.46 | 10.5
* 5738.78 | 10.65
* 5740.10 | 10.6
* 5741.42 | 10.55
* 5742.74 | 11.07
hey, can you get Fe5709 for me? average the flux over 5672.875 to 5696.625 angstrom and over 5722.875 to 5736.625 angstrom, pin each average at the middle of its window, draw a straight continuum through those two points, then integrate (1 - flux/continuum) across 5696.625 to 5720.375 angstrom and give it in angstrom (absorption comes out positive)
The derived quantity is 1.8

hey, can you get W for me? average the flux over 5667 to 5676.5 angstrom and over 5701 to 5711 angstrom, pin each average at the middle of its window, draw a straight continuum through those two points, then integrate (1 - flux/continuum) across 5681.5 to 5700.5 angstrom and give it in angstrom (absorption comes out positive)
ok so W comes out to -1.58 angstrom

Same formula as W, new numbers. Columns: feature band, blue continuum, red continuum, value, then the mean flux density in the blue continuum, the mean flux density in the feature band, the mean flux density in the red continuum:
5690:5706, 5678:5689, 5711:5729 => 0.4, 10.5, 10.2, 10.6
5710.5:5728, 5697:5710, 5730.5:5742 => -0.5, 9.64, 10.5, 10.8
